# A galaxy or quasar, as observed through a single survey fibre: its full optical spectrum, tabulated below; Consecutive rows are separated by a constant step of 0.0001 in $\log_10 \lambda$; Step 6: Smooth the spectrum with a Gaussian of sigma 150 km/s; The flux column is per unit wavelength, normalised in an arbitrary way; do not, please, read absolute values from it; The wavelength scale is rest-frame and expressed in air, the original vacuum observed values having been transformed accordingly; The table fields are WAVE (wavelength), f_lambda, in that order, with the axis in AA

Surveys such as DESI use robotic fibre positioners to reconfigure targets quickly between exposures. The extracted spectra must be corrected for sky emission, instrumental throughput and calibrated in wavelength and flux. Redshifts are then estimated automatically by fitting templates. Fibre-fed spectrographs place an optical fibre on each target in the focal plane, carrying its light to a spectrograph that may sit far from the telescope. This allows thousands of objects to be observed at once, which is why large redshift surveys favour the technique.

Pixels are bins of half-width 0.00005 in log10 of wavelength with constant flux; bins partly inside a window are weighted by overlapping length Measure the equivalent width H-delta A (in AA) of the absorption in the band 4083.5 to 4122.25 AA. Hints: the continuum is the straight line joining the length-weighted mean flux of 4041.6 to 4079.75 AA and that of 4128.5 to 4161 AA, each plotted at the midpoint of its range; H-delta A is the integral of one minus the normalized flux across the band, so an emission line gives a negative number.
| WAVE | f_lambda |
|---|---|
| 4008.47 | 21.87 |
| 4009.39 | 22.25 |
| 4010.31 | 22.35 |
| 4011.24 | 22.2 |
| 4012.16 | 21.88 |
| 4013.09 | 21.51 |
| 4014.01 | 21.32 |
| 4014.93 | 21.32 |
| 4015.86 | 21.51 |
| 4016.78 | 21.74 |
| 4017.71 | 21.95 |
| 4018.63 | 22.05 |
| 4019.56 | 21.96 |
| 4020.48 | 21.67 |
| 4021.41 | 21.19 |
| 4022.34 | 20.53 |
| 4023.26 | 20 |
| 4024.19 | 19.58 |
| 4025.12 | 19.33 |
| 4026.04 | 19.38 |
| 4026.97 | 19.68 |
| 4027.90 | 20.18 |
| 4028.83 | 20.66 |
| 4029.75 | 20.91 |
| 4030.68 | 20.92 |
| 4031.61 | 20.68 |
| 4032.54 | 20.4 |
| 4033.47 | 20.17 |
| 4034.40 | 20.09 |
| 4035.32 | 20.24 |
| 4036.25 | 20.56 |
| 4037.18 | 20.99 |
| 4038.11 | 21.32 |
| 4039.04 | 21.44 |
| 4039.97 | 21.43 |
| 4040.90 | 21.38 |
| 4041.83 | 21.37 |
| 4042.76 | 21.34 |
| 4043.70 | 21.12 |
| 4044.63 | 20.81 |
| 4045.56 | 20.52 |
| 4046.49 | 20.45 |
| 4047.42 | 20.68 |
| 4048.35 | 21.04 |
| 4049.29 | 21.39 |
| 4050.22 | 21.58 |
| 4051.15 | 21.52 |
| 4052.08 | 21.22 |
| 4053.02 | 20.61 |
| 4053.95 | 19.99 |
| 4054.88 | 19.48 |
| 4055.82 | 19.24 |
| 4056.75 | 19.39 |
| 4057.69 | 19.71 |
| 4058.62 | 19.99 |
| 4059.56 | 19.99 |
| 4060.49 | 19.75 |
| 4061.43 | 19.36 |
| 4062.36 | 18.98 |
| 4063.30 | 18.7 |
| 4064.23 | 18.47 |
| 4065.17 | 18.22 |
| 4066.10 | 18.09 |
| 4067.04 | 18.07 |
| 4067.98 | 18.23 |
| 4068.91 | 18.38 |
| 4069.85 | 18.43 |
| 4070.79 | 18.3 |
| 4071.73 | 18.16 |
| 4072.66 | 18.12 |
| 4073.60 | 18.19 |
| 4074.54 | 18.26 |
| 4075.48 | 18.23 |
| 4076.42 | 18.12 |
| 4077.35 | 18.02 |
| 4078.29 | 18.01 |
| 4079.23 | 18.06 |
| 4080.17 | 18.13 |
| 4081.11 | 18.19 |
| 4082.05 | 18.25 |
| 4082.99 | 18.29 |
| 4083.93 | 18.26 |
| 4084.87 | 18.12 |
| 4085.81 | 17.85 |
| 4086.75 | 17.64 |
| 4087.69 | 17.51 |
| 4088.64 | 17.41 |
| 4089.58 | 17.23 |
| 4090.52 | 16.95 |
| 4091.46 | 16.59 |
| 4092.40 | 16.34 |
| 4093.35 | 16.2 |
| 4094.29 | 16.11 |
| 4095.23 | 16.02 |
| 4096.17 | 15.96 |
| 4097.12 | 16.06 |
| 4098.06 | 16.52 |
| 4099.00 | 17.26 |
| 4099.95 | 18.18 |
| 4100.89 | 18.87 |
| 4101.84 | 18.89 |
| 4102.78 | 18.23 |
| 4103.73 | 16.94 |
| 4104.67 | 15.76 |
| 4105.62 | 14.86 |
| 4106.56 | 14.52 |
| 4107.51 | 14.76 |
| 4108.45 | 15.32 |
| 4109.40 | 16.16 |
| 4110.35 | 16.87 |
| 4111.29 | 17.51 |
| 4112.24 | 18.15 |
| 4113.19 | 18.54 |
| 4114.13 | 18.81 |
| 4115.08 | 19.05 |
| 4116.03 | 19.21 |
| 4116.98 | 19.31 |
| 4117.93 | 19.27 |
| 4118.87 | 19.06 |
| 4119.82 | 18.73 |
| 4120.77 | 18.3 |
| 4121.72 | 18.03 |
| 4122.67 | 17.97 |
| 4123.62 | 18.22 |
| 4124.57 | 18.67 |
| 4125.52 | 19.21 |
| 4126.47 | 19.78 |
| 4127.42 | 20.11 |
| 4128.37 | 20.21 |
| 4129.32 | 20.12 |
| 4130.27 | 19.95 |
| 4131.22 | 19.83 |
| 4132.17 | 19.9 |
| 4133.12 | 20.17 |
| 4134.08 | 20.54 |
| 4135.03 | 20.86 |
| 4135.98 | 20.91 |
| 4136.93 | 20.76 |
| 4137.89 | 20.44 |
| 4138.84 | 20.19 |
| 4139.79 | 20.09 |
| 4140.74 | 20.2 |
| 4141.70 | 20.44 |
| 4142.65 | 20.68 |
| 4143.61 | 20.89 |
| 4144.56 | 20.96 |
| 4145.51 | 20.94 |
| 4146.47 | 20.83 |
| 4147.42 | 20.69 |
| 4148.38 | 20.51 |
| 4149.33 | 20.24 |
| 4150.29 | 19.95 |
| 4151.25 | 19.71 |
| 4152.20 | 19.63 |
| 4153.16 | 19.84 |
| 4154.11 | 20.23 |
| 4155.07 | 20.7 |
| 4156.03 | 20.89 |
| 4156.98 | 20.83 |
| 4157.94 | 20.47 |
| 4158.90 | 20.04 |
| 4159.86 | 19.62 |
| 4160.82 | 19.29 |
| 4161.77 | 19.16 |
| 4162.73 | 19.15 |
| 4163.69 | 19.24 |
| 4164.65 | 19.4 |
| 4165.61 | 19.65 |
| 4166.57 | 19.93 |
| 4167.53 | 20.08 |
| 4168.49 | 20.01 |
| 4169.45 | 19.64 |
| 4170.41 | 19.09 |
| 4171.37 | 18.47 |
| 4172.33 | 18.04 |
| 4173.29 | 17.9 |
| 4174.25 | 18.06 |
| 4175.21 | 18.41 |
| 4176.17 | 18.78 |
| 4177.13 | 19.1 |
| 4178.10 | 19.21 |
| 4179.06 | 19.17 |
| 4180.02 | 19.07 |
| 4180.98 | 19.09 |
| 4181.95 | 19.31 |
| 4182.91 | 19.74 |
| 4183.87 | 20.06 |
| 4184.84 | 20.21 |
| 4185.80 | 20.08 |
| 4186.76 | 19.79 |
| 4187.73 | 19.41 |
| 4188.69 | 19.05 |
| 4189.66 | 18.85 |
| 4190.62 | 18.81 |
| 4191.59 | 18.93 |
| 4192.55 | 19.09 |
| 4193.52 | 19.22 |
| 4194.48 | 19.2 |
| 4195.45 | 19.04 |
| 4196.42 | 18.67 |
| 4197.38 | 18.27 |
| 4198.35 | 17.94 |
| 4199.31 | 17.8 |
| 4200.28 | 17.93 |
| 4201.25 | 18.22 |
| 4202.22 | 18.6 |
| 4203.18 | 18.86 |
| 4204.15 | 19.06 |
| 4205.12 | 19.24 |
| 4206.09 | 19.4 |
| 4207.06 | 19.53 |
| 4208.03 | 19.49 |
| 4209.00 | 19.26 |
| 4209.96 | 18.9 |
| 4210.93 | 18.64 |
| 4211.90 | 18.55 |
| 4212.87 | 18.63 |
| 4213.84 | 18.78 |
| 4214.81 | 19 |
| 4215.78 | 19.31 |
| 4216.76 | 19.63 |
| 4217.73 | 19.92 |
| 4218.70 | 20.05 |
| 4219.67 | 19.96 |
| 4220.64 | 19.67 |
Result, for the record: 4.9 AA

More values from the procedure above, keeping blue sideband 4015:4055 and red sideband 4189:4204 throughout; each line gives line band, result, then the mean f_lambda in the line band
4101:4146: 1.6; 18.9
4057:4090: 3.2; 18.4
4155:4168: -0.5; 19.9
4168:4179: 0.1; 18.8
